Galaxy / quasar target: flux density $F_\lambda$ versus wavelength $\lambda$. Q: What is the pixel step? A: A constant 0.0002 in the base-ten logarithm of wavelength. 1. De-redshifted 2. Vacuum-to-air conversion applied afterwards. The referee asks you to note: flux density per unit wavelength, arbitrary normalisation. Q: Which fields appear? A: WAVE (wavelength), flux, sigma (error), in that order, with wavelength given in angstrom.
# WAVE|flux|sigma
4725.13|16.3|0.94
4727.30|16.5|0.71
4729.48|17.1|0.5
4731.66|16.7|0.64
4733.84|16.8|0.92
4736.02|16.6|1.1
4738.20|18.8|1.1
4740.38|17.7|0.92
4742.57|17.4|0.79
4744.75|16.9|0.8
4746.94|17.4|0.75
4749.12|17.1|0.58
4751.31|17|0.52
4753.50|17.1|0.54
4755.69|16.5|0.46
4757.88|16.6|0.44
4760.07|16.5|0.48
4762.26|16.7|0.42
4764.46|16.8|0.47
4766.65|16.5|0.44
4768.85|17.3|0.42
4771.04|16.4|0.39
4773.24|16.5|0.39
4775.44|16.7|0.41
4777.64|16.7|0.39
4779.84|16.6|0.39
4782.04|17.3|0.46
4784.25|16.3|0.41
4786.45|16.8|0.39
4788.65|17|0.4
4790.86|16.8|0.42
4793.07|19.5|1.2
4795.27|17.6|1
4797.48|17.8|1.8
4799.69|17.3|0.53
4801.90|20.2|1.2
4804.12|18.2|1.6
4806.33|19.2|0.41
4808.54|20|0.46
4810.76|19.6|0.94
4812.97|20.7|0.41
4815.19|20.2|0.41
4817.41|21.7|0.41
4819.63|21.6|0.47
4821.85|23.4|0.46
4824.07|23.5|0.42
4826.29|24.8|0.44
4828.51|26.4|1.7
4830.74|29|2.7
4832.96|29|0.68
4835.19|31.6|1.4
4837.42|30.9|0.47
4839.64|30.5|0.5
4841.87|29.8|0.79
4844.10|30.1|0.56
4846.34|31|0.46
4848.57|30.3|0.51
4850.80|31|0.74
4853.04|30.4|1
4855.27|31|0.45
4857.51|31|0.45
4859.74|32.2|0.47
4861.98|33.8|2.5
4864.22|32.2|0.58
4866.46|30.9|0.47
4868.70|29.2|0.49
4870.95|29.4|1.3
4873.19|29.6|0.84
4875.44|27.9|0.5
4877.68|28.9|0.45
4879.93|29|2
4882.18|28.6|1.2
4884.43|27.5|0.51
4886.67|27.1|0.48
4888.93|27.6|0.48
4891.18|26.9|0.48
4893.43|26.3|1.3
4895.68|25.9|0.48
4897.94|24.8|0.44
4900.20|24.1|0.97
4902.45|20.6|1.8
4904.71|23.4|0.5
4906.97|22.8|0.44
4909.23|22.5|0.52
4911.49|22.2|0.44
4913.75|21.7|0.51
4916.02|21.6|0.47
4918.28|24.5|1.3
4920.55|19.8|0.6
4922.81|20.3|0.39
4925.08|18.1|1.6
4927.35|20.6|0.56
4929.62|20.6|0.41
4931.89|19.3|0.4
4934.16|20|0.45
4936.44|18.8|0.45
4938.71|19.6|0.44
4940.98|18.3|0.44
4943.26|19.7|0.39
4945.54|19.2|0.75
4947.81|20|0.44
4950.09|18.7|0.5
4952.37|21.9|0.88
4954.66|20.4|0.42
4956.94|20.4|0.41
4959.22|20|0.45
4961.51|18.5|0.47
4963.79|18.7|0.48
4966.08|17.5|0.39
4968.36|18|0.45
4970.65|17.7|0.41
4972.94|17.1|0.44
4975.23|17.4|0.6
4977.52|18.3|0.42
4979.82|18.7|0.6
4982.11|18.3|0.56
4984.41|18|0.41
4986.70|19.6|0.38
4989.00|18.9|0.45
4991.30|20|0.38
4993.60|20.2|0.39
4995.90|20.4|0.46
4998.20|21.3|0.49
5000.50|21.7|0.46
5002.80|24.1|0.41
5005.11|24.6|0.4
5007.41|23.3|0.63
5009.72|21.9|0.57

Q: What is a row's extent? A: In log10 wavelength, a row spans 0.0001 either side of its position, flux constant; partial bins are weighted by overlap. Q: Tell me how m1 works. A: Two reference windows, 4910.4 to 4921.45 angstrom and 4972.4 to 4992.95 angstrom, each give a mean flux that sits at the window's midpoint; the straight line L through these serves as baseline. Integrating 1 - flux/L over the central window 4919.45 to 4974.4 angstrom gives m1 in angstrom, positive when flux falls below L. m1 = 3.0 angstrom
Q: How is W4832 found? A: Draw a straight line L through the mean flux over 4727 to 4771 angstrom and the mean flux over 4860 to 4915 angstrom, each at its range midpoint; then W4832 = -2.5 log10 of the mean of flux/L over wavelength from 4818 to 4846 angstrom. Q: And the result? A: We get -0.20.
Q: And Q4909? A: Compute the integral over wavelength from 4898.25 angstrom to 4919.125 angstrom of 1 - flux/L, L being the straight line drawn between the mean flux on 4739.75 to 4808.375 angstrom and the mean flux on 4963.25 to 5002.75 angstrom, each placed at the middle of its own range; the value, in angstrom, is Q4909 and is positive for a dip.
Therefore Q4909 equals -4.8 angstrom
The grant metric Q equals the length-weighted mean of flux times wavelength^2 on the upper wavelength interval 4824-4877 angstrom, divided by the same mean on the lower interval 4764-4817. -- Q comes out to 1.71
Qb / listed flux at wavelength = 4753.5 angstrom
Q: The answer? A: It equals 17.1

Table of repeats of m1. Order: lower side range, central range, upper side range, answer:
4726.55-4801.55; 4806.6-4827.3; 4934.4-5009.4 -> -4.5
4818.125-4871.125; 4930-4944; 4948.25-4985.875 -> 1.3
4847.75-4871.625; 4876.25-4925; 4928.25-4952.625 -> 1.7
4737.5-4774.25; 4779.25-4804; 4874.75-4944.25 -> 1.1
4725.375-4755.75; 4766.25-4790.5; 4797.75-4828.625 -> 3.0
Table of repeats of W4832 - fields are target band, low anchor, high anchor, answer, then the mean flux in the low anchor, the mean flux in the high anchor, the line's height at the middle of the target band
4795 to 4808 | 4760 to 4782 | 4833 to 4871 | 0.19 mag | 16.7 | 30.9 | 22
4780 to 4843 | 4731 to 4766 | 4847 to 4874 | 0.15 mag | 17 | 30.9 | 24.9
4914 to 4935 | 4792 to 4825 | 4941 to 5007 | -0.04 mag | 20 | 19.6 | 19.8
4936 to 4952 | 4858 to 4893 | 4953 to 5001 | 0.16 mag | 29.4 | 19.1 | 22.4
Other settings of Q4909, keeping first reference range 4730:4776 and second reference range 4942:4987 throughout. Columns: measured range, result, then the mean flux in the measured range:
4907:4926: -3.10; 21.5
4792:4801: -0.38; 18.1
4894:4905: -3.38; 23.9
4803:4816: -1.61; 19.6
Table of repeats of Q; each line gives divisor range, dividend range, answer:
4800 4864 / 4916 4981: 0.77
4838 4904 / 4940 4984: 0.68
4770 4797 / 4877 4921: 1.53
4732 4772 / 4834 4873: 1.89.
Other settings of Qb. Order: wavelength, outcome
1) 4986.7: 19.6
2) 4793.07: 19.5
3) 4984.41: 18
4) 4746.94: 17.4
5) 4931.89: 19.3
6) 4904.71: 23.4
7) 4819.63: 21.6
